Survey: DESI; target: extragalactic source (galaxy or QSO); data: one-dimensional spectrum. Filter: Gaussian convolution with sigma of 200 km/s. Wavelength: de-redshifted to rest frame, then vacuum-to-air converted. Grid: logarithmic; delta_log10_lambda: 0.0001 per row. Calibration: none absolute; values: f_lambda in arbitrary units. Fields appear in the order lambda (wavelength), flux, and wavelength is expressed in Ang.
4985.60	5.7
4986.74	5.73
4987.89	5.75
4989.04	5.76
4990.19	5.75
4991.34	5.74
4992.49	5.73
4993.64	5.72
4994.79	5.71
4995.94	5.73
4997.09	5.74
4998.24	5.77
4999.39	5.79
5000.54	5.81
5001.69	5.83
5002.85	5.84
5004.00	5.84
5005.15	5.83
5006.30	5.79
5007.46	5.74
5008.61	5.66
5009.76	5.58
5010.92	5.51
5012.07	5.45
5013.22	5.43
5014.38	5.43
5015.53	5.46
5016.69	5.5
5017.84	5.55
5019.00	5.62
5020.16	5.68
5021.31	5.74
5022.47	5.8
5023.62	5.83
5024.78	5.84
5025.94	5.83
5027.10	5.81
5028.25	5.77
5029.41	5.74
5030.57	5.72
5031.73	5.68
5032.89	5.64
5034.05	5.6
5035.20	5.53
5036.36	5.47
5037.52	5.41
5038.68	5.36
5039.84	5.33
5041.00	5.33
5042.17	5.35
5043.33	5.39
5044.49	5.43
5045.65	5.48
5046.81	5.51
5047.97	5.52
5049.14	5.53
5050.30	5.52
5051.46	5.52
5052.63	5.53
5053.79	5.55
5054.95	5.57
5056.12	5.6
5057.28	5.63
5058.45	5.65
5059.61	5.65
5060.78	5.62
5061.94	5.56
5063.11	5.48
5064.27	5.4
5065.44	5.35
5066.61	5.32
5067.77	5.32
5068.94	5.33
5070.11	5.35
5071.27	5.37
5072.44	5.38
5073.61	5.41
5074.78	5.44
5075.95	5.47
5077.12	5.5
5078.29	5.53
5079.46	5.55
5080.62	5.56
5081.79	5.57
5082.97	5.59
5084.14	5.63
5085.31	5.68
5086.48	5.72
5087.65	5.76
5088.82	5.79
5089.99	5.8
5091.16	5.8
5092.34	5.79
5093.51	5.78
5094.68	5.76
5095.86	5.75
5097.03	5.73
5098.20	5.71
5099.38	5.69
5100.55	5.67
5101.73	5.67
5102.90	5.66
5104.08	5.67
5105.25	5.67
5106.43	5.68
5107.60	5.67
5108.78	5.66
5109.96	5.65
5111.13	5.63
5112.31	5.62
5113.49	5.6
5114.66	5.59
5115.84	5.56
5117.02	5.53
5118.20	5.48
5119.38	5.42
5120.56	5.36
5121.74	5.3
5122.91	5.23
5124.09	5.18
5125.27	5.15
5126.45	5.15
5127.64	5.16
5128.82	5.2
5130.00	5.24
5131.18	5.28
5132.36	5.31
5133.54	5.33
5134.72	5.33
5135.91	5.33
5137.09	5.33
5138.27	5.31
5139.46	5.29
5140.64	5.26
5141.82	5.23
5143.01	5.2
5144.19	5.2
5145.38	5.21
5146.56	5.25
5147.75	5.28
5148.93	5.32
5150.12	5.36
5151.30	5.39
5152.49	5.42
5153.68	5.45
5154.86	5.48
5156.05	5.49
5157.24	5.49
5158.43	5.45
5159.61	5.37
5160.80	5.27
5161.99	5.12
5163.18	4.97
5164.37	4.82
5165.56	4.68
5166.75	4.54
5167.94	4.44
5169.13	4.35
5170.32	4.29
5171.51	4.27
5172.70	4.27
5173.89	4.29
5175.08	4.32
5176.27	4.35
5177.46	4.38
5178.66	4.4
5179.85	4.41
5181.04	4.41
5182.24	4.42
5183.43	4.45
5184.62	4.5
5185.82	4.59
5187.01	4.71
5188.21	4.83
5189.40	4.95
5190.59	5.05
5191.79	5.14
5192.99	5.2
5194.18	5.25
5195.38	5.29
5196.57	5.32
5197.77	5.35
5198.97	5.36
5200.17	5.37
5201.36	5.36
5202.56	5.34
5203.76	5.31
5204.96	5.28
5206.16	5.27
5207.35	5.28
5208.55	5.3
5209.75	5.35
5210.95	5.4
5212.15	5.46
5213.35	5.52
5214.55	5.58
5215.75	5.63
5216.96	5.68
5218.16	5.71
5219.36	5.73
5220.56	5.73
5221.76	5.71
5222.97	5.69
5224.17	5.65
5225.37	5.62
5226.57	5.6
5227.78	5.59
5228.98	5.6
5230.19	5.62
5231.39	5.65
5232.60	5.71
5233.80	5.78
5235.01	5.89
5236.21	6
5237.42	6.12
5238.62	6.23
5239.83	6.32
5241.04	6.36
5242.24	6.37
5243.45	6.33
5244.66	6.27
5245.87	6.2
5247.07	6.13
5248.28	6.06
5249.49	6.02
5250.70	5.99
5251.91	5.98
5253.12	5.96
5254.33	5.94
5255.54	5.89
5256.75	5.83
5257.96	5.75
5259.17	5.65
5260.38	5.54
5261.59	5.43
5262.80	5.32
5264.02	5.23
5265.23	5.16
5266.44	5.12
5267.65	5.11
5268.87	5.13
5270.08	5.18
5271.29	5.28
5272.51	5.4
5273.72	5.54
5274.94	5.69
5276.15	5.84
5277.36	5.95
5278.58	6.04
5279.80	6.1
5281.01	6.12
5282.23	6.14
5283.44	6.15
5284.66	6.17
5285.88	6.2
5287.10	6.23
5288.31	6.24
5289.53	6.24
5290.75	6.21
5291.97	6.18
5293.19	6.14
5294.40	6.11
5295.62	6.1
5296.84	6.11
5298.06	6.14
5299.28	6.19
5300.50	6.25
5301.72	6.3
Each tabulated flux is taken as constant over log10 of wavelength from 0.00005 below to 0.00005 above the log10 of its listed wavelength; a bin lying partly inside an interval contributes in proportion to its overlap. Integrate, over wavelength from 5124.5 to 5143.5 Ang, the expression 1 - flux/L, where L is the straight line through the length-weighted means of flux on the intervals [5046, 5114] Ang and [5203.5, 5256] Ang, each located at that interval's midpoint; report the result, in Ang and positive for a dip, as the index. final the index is 1.4 Ang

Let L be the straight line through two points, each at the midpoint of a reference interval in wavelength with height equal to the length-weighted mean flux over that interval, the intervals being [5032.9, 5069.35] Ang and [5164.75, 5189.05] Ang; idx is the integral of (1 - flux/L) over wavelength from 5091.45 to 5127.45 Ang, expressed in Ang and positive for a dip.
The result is -4.0 Ang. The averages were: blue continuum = 5.48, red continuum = 4.45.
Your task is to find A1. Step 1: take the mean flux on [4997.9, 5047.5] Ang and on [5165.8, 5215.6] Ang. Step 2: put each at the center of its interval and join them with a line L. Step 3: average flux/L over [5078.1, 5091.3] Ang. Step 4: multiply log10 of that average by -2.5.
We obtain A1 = -0.06 mag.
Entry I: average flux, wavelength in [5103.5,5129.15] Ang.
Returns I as 5.46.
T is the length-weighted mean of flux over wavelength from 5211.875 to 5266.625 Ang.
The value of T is 5.8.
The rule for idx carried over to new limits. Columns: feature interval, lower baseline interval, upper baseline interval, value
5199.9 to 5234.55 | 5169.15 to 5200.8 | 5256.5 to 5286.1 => -3.20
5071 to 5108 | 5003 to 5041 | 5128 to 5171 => -1.75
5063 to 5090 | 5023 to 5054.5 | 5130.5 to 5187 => -0.69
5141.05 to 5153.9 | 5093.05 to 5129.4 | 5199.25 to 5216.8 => 0.43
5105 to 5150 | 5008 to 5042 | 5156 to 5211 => -1.93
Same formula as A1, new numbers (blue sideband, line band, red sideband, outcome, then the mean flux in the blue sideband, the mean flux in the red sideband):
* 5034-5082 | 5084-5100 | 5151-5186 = -0.10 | 5.47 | 4.76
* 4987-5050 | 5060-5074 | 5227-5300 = 0.05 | 5.64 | 5.88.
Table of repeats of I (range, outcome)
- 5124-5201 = 5.01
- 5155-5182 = 4.71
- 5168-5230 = 5.1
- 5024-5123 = 5.57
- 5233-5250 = 6.15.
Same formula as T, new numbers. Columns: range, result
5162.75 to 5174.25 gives 4.49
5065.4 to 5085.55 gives 5.46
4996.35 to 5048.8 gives 5.62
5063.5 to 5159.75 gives 5.47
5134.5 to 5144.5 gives 5.27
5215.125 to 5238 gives 5.72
